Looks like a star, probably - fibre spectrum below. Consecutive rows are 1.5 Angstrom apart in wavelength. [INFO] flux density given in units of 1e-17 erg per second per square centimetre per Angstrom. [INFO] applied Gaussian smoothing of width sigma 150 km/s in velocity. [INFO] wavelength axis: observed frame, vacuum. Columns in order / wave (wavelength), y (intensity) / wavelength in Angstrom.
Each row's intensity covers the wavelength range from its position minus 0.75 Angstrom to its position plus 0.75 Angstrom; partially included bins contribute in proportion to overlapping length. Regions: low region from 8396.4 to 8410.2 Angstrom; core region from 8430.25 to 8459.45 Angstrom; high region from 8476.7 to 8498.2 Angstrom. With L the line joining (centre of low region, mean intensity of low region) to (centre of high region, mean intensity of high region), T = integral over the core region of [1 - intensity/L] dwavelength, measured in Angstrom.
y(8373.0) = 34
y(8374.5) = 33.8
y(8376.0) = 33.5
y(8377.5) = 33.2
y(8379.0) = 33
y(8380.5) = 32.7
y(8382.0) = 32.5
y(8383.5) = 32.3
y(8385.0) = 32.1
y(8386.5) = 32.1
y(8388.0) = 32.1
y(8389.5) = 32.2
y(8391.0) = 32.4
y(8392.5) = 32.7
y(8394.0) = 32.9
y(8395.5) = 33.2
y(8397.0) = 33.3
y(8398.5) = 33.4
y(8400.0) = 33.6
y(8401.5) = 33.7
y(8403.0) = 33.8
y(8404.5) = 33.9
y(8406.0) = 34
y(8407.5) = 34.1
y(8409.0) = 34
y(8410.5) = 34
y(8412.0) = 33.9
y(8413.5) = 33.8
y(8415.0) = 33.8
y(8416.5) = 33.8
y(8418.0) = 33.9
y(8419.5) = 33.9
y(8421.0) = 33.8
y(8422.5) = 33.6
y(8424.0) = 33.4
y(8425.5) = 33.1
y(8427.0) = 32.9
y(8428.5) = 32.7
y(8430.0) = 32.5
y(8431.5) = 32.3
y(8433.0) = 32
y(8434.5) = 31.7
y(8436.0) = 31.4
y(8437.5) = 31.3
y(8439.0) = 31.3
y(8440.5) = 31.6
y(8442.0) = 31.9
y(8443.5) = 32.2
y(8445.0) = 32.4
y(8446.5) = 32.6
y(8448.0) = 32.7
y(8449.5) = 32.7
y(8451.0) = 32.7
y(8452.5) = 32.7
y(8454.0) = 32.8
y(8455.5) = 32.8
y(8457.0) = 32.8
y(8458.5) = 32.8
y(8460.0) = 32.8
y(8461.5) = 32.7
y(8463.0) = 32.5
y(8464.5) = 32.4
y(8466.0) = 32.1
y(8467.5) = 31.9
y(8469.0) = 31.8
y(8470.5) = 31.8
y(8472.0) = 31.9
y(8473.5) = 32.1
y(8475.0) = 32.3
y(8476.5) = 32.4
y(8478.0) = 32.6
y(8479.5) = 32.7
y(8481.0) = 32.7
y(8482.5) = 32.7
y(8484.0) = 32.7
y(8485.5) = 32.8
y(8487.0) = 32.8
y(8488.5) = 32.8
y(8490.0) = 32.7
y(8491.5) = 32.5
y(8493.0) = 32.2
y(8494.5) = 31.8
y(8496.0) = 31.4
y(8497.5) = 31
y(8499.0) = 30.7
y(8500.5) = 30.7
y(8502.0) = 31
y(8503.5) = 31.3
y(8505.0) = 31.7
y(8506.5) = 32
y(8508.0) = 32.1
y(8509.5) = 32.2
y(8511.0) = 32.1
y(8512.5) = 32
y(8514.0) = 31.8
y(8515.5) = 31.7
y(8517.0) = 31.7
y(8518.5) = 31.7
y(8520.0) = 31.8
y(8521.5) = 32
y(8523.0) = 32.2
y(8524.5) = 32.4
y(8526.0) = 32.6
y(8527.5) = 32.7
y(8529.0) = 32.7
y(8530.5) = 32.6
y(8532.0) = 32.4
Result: 0.7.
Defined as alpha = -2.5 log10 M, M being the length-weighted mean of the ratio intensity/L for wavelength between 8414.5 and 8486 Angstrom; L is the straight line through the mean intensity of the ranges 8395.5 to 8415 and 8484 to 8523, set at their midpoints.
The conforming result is 0.01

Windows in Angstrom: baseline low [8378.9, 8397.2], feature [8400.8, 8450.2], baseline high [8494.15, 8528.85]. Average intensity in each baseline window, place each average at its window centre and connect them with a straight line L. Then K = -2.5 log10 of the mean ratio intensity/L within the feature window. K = -0.02 mag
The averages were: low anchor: 32.5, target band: 33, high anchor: 31.8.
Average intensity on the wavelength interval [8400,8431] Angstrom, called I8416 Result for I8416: 33.6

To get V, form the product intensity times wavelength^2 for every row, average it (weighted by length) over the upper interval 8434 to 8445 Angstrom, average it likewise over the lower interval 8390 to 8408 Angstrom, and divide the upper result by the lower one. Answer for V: 0.96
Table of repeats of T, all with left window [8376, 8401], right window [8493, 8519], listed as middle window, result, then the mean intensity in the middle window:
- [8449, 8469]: -0.31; 32.6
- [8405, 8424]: -0.79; 33.9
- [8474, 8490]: -0.41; 32.6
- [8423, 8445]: 0.09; 32.2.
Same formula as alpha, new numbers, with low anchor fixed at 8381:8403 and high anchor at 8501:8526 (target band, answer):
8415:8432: -0.02 mag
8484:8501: 0.00 mag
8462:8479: 0.00 mag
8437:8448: 0.01 mag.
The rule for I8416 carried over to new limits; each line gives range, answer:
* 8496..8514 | 31.5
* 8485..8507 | 31.8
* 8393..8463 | 33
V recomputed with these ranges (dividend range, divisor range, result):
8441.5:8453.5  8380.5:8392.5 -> 1.02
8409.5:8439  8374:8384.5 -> 1.01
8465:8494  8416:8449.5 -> 1.01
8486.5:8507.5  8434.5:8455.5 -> 1.00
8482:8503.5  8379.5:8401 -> 1.00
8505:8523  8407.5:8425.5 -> 0.97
